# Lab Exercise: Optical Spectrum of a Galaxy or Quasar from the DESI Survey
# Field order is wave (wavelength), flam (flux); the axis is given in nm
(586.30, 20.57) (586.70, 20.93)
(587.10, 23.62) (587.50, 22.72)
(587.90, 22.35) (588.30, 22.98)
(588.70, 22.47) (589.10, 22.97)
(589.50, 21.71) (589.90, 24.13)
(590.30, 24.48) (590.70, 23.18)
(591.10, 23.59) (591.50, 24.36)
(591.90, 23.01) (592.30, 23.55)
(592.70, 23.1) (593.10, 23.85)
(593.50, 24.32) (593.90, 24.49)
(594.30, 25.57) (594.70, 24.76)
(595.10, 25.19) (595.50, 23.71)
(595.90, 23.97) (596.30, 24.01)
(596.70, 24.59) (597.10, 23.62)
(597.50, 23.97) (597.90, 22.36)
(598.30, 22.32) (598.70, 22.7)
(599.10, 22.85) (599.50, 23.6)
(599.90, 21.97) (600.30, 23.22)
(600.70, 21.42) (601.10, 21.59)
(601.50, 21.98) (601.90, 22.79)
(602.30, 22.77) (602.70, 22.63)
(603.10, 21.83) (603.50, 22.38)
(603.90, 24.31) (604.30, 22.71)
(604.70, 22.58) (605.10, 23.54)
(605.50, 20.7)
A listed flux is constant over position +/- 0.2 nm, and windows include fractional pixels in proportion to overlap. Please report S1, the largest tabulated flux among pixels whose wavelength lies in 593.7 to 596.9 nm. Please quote 25.57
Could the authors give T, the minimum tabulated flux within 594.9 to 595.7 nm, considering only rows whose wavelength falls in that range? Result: 23.71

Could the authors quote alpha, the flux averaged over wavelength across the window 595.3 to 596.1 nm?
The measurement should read 23.8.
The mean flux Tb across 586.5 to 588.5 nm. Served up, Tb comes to 22.5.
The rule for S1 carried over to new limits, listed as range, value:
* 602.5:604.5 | 24.31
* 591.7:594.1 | 24.49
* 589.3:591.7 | 24.48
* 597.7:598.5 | 22.36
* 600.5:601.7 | 21.98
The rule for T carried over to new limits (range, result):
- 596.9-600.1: 21.97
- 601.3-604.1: 21.83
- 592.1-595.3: 23.1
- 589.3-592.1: 21.71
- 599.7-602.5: 21.42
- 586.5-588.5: 20.93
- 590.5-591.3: 23.18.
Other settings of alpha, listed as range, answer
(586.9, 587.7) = 23.2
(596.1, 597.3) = 24.1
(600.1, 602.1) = 22.2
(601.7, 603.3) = 22.5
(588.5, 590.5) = 23.2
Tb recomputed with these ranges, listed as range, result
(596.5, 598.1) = 23.6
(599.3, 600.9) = 22.6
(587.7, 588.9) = 22.6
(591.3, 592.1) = 23.7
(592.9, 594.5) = 24.6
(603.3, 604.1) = 23.3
